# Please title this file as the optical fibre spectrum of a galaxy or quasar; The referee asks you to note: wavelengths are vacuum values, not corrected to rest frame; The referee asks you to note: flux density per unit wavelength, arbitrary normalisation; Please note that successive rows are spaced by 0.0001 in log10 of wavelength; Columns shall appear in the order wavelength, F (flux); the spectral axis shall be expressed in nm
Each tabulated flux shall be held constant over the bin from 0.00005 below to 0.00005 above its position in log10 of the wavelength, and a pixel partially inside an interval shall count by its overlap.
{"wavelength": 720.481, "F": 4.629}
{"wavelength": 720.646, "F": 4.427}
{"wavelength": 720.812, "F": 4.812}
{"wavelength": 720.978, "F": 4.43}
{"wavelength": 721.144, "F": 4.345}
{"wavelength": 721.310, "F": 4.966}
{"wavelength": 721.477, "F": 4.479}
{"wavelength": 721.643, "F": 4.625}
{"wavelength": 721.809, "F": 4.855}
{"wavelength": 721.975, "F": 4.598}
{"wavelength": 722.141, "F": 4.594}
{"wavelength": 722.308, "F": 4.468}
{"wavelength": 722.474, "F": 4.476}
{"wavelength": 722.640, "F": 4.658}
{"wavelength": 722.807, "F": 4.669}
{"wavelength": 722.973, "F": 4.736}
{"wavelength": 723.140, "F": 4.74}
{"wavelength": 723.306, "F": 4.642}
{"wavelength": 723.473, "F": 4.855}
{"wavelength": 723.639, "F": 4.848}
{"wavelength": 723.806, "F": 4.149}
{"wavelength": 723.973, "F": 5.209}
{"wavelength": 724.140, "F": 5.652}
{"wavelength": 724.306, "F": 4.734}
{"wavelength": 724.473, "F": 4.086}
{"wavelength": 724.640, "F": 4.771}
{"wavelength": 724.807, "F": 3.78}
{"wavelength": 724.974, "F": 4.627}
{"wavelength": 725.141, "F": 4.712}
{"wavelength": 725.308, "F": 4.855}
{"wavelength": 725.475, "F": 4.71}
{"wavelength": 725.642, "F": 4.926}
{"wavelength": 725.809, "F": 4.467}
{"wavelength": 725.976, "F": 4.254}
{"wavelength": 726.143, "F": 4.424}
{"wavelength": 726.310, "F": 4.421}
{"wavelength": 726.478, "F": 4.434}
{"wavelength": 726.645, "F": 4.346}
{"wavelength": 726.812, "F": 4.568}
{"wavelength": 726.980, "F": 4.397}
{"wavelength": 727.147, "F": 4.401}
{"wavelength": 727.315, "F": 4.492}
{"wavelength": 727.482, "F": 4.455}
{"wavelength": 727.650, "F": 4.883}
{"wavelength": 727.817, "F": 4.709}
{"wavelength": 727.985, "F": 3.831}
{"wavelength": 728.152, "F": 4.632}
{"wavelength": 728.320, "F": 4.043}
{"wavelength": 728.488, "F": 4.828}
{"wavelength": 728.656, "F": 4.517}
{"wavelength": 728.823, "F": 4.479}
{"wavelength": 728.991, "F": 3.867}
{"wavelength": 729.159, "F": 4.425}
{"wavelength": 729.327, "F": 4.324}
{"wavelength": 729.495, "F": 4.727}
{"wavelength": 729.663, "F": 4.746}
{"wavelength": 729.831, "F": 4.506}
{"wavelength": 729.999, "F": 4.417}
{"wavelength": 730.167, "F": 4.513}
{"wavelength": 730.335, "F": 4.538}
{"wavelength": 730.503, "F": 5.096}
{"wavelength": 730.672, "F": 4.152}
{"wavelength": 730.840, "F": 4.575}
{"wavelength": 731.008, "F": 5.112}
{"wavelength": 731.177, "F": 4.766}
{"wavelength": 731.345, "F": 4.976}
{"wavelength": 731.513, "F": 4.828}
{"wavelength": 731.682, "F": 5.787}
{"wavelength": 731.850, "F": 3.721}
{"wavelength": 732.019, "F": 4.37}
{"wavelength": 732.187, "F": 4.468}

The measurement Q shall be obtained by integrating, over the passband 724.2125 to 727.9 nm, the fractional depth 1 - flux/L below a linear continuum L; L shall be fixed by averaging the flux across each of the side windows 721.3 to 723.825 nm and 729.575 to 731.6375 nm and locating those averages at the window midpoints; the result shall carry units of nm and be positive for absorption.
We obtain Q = 0.12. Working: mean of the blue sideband 4.65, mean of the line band 4.52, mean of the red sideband 4.71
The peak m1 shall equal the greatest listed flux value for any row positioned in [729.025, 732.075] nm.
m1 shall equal 5.787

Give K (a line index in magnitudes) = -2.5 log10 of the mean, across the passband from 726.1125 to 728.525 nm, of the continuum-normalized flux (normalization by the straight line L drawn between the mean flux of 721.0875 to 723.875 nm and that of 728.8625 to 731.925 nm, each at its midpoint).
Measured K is 0.04 mag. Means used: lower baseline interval 4.63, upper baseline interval 4.62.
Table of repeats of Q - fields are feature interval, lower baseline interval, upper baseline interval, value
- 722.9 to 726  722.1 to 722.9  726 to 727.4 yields -0.119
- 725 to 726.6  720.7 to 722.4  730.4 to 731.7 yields 0.050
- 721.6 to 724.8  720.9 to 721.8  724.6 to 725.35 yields -0.091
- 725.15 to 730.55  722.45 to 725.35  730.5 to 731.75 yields 0.322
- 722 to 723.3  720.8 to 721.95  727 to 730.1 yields -0.006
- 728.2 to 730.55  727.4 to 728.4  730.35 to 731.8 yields 0.069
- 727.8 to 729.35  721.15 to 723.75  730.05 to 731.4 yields 0.112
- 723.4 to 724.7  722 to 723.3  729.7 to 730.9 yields -0.051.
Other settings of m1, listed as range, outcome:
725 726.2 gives 4.926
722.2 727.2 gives 5.652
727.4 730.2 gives 4.883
